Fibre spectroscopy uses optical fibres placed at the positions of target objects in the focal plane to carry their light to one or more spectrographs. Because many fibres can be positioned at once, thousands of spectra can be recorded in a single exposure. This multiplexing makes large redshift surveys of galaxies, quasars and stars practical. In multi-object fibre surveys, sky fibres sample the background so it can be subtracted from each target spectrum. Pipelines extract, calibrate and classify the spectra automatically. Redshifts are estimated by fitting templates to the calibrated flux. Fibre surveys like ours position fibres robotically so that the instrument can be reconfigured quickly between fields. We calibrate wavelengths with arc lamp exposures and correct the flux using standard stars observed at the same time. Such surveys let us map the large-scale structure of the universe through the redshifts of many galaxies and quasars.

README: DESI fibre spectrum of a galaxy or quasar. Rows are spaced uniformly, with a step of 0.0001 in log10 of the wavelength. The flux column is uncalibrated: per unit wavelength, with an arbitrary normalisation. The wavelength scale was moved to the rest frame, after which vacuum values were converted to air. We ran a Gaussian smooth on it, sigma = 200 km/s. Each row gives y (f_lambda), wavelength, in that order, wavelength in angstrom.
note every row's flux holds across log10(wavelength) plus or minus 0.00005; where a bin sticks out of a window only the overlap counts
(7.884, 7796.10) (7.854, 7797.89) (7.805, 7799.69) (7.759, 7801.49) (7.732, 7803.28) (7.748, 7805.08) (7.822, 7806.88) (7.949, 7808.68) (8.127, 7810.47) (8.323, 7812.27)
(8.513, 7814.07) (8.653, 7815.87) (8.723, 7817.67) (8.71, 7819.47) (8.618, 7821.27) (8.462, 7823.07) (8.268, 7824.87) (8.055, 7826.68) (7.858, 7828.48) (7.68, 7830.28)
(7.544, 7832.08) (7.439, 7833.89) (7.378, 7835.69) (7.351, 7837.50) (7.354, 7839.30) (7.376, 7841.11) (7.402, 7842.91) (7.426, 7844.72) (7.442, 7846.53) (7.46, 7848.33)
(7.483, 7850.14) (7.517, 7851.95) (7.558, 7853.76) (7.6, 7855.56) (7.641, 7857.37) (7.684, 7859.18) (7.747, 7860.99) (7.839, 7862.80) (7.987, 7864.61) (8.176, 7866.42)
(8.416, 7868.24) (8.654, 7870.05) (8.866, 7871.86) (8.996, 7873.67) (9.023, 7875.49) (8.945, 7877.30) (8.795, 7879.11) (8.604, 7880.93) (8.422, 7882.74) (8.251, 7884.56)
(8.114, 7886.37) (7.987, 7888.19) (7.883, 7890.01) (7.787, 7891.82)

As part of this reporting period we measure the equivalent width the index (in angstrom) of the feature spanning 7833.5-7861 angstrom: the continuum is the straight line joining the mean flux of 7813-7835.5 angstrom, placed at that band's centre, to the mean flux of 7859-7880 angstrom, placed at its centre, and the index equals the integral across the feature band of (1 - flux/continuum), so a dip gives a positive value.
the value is 2.8 angstrom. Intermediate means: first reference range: 8.18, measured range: 7.48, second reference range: 8.45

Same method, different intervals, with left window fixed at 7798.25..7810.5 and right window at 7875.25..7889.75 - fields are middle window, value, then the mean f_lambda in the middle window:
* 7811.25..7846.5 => 0.4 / 7.94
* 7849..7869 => 1.2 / 7.78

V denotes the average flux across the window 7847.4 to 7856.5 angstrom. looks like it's 7.53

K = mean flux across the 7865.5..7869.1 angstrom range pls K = 8.28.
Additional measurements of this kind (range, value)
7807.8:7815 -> 8.24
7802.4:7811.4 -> 7.88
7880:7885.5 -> 8.43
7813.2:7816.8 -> 8.58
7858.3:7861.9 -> 7.72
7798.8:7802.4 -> 7.79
